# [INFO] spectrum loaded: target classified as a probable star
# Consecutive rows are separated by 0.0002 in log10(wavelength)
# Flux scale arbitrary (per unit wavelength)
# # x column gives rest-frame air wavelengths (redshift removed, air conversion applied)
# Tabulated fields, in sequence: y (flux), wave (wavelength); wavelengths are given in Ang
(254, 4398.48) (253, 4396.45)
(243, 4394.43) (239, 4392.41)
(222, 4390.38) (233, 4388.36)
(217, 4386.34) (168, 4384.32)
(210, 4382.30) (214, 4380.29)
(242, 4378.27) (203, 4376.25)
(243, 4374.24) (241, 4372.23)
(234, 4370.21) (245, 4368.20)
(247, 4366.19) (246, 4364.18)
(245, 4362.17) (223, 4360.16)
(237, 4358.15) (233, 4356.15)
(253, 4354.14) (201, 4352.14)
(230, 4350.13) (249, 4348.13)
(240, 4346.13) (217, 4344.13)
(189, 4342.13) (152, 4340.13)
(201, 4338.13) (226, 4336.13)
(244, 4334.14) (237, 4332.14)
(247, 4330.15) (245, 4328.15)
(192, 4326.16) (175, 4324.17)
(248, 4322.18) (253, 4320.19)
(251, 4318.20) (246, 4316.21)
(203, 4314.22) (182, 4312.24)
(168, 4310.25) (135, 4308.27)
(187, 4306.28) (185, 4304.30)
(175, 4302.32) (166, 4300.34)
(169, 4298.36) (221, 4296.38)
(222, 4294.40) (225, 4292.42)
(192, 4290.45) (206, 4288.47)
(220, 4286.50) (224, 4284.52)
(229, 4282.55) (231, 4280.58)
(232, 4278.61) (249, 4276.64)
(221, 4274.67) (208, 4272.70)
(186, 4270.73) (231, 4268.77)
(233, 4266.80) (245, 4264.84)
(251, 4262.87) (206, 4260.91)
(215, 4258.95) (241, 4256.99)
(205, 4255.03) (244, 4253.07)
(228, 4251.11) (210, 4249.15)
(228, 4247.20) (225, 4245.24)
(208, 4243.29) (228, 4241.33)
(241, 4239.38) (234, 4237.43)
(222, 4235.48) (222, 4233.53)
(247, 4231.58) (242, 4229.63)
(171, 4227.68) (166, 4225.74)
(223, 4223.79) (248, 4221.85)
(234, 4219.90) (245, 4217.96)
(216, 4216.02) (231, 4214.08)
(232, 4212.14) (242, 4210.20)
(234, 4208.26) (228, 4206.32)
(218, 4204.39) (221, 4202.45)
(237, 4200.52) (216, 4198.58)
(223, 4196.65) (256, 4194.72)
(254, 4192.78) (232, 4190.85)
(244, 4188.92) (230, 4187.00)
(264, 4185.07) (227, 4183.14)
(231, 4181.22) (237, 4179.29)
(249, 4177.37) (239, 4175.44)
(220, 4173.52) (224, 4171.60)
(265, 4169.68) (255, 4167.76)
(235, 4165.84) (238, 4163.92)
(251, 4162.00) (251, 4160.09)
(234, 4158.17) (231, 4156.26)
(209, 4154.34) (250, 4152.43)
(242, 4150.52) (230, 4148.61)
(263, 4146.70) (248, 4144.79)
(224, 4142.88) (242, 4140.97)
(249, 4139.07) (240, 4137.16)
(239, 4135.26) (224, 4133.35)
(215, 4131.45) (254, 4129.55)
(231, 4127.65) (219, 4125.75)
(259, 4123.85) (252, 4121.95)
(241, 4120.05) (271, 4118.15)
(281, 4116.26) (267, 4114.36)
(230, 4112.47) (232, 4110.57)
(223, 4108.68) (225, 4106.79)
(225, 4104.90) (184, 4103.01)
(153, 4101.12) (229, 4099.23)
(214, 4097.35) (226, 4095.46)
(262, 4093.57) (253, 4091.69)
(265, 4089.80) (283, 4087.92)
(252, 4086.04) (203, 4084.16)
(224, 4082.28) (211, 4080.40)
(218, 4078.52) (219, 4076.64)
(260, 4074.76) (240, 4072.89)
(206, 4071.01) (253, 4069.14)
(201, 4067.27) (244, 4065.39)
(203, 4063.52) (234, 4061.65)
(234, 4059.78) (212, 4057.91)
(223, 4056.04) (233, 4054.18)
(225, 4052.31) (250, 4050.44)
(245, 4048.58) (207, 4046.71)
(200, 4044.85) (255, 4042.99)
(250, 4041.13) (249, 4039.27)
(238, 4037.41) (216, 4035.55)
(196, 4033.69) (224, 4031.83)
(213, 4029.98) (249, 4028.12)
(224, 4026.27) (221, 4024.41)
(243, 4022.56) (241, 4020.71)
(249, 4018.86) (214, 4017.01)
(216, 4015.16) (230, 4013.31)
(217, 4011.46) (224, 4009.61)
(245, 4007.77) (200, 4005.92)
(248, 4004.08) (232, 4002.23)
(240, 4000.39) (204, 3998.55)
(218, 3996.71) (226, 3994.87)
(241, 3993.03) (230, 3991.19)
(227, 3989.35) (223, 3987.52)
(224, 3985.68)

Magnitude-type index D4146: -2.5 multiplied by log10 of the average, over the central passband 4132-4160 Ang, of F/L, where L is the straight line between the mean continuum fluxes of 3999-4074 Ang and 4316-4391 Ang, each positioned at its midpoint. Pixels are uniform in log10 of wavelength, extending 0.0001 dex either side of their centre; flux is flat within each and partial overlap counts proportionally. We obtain -0.05 mag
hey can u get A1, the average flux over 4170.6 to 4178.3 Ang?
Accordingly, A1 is 233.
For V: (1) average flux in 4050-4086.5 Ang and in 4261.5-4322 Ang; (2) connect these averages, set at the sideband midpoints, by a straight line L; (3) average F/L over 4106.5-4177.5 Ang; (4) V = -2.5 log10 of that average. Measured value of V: -0.09 mag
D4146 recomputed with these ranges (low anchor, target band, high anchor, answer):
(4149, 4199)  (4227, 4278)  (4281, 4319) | -0.05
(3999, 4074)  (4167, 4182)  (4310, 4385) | -0.06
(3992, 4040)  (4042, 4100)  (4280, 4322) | -0.04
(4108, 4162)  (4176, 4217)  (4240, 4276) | -0.01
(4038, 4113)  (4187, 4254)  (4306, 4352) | -0.04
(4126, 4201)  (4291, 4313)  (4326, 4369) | 0.24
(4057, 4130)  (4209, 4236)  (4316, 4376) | 0.03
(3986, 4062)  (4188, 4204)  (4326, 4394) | -0.03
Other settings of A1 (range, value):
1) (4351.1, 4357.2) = 229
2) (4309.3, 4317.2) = 200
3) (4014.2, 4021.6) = 230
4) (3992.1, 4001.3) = 226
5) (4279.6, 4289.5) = 222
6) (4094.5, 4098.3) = 220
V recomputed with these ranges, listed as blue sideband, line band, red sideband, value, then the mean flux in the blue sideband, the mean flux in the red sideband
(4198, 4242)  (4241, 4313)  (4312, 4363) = 0.07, 226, 224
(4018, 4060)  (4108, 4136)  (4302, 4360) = -0.08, 230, 214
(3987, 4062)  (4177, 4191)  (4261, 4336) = -0.09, 228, 214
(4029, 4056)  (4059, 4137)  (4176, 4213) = -0.01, 229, 236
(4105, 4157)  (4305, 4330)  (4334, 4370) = 0.10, 240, 226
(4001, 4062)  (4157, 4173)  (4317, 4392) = -0.07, 229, 226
